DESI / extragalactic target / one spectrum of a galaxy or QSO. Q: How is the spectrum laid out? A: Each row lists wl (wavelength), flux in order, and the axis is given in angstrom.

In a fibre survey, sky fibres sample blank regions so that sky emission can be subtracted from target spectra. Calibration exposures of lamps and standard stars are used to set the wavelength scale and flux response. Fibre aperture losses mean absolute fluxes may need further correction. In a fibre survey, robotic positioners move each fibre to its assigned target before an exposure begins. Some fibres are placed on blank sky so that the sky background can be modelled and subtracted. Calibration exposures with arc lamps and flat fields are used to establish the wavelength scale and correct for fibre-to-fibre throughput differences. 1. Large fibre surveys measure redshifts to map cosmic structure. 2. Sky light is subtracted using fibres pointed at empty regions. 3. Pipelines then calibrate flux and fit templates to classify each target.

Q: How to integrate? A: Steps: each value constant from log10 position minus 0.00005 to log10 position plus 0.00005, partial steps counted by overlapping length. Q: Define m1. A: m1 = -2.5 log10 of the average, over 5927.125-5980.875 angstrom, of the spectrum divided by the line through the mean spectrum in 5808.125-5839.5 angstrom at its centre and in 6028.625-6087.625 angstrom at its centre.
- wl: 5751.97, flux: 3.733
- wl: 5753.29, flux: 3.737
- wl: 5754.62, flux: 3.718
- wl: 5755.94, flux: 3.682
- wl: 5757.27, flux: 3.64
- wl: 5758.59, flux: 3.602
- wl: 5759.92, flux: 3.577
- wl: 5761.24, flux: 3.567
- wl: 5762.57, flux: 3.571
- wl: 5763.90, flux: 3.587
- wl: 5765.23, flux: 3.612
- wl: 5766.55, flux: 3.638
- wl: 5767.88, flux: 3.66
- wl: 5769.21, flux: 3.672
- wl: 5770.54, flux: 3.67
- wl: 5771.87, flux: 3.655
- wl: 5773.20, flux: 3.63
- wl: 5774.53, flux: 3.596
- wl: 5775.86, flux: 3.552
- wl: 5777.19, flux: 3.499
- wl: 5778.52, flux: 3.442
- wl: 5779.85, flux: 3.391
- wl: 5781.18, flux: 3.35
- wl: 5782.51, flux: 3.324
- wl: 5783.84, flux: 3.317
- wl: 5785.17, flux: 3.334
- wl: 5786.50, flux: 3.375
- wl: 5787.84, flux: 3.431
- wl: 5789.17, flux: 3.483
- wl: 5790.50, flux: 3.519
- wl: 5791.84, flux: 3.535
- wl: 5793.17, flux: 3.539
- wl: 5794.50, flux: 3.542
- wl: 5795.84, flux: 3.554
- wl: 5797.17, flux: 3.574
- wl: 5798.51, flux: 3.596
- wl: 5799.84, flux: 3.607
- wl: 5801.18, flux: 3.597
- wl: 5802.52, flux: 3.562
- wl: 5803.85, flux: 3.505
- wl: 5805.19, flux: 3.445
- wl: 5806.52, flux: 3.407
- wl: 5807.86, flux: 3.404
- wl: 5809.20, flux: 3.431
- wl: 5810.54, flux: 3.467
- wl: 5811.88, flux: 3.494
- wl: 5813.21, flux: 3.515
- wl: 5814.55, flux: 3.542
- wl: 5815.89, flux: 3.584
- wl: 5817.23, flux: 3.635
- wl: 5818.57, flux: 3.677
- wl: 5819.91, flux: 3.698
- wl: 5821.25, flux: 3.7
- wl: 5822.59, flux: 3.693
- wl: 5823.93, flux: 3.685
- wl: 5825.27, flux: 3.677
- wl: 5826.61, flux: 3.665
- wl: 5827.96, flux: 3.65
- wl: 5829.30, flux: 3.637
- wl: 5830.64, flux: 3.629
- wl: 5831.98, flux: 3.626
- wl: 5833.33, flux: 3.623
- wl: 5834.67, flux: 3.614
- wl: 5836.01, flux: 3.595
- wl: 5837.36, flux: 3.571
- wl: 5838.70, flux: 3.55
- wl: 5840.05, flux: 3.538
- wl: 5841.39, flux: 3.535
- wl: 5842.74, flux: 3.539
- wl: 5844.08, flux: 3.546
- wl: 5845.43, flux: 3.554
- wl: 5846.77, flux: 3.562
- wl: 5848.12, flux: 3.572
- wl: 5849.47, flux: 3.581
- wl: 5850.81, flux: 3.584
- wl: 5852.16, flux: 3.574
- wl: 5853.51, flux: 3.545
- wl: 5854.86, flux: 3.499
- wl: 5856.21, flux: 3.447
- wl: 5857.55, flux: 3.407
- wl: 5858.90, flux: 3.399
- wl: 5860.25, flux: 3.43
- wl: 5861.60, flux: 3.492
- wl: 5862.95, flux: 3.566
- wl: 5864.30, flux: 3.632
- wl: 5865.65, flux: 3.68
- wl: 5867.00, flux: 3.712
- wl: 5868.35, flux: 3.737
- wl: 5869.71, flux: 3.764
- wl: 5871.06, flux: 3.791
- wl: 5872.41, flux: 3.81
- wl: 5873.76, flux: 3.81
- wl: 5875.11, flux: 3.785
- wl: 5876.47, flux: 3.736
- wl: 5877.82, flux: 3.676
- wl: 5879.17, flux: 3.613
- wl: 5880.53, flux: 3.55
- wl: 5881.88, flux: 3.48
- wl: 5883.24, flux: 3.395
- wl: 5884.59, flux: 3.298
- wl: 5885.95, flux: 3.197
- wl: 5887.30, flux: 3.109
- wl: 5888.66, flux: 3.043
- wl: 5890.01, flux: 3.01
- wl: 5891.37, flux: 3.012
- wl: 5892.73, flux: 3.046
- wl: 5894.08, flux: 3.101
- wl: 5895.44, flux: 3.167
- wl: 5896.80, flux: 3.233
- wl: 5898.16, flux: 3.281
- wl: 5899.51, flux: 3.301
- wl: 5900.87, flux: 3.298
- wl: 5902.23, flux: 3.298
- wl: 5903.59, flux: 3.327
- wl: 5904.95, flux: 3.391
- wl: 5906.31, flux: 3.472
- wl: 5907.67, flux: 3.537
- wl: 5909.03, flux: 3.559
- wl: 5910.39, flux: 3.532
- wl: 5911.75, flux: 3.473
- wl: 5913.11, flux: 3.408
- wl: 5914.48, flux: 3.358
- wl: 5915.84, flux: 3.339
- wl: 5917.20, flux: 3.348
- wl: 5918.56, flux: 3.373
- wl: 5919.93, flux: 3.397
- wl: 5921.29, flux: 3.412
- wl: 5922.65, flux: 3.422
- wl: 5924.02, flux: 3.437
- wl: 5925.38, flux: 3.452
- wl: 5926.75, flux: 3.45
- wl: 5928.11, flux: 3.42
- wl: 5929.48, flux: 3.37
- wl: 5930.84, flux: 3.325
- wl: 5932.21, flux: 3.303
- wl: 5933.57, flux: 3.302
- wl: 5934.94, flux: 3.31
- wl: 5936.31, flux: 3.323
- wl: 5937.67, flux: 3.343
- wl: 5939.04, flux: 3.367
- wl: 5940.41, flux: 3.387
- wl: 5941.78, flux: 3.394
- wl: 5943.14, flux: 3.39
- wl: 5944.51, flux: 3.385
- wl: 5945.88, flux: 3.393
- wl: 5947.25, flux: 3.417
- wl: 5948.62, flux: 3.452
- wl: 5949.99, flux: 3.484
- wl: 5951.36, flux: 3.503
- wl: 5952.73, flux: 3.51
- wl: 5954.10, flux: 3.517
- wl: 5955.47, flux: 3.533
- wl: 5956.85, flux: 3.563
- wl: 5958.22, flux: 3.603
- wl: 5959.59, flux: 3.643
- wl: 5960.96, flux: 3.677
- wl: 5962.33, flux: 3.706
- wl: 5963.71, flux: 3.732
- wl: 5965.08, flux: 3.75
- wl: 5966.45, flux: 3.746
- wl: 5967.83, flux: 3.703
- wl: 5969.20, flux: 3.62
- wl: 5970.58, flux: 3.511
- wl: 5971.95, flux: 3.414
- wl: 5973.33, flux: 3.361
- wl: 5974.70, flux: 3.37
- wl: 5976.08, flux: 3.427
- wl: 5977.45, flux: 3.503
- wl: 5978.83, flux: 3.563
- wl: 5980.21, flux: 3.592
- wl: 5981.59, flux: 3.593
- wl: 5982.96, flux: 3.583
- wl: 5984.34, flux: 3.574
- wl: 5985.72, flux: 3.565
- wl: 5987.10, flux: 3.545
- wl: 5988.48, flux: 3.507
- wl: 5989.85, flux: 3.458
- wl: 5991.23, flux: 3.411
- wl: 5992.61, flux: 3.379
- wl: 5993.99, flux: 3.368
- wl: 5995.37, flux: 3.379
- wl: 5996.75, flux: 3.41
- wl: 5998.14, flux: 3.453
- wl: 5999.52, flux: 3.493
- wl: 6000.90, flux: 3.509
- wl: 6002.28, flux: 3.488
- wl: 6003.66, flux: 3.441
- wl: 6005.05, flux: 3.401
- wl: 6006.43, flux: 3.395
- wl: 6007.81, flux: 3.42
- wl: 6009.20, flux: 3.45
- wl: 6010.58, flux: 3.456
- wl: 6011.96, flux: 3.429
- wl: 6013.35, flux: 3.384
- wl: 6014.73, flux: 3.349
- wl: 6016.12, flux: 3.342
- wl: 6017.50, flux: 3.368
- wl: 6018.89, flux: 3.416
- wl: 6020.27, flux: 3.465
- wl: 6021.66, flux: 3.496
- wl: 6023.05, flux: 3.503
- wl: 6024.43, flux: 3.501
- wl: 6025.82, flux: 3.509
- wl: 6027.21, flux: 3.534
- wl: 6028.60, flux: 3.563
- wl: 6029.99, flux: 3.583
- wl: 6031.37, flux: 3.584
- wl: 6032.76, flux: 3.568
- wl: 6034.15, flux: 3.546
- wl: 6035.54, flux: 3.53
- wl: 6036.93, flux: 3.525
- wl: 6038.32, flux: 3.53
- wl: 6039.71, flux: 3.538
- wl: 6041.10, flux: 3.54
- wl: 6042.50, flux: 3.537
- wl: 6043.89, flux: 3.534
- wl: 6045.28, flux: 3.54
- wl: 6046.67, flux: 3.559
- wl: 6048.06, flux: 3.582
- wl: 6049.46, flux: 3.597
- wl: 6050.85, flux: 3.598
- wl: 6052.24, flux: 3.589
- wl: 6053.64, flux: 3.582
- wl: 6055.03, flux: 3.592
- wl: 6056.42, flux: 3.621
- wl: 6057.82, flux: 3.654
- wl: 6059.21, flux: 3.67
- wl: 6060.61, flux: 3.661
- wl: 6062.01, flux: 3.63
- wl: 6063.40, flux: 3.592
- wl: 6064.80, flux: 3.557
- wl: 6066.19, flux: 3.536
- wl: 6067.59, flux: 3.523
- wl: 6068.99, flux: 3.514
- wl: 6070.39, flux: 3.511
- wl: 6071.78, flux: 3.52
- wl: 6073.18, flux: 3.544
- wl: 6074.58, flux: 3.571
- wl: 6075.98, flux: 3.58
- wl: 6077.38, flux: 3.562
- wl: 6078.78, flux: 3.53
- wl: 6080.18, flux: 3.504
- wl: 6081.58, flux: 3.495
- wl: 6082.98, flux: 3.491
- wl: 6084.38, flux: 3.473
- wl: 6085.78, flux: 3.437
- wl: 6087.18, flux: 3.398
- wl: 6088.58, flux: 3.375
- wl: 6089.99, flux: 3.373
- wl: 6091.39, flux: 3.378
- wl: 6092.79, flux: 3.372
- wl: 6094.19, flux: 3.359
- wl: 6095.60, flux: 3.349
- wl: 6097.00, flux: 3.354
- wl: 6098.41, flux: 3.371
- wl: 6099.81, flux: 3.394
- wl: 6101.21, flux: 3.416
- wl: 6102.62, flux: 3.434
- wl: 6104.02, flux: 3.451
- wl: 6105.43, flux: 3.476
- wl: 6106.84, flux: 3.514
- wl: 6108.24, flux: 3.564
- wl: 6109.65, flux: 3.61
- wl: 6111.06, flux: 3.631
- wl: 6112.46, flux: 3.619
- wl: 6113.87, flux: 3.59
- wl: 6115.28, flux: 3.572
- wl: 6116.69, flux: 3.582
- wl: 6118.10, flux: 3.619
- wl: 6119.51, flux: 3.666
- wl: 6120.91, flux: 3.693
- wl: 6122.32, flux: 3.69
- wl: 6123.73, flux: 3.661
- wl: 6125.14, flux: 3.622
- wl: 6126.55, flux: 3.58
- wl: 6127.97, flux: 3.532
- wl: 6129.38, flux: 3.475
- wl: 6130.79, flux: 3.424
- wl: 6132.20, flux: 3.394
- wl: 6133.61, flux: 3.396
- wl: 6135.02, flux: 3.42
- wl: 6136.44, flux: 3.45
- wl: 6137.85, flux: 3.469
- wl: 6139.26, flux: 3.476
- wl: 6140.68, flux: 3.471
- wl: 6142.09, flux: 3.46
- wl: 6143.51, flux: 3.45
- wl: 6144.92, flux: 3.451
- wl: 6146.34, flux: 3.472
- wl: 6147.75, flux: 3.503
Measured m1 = 0.03 mag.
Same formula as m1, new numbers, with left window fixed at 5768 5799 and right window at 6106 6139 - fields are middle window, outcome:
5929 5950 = 0.05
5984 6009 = 0.03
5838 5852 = -0.01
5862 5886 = -0.03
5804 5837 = -0.02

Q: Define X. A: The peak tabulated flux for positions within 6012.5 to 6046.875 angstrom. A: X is 3.584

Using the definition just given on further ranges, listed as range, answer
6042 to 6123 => 3.693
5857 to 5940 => 3.81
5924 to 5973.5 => 3.75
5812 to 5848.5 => 3.7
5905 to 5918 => 3.559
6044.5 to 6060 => 3.67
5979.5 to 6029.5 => 3.593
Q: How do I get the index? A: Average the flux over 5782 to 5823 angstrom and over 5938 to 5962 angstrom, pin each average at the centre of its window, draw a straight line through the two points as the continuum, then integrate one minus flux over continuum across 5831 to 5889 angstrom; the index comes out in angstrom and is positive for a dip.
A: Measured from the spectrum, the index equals -0.8 angstrom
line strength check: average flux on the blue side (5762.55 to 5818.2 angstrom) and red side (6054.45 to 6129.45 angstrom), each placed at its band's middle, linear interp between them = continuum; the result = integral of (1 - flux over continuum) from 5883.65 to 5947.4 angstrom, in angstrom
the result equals 3.5 angstrom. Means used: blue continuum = 3.52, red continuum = 3.53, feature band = 3.33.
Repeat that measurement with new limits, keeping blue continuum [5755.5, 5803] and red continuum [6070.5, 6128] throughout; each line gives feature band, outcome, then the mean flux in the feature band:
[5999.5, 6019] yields 0.5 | 3.42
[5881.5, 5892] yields 1.0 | 3.19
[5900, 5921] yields 0.7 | 3.41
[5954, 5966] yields -0.4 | 3.64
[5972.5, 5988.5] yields 0.0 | 3.51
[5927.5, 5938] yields 0.6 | 3.34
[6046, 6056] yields -0.2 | 3.59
